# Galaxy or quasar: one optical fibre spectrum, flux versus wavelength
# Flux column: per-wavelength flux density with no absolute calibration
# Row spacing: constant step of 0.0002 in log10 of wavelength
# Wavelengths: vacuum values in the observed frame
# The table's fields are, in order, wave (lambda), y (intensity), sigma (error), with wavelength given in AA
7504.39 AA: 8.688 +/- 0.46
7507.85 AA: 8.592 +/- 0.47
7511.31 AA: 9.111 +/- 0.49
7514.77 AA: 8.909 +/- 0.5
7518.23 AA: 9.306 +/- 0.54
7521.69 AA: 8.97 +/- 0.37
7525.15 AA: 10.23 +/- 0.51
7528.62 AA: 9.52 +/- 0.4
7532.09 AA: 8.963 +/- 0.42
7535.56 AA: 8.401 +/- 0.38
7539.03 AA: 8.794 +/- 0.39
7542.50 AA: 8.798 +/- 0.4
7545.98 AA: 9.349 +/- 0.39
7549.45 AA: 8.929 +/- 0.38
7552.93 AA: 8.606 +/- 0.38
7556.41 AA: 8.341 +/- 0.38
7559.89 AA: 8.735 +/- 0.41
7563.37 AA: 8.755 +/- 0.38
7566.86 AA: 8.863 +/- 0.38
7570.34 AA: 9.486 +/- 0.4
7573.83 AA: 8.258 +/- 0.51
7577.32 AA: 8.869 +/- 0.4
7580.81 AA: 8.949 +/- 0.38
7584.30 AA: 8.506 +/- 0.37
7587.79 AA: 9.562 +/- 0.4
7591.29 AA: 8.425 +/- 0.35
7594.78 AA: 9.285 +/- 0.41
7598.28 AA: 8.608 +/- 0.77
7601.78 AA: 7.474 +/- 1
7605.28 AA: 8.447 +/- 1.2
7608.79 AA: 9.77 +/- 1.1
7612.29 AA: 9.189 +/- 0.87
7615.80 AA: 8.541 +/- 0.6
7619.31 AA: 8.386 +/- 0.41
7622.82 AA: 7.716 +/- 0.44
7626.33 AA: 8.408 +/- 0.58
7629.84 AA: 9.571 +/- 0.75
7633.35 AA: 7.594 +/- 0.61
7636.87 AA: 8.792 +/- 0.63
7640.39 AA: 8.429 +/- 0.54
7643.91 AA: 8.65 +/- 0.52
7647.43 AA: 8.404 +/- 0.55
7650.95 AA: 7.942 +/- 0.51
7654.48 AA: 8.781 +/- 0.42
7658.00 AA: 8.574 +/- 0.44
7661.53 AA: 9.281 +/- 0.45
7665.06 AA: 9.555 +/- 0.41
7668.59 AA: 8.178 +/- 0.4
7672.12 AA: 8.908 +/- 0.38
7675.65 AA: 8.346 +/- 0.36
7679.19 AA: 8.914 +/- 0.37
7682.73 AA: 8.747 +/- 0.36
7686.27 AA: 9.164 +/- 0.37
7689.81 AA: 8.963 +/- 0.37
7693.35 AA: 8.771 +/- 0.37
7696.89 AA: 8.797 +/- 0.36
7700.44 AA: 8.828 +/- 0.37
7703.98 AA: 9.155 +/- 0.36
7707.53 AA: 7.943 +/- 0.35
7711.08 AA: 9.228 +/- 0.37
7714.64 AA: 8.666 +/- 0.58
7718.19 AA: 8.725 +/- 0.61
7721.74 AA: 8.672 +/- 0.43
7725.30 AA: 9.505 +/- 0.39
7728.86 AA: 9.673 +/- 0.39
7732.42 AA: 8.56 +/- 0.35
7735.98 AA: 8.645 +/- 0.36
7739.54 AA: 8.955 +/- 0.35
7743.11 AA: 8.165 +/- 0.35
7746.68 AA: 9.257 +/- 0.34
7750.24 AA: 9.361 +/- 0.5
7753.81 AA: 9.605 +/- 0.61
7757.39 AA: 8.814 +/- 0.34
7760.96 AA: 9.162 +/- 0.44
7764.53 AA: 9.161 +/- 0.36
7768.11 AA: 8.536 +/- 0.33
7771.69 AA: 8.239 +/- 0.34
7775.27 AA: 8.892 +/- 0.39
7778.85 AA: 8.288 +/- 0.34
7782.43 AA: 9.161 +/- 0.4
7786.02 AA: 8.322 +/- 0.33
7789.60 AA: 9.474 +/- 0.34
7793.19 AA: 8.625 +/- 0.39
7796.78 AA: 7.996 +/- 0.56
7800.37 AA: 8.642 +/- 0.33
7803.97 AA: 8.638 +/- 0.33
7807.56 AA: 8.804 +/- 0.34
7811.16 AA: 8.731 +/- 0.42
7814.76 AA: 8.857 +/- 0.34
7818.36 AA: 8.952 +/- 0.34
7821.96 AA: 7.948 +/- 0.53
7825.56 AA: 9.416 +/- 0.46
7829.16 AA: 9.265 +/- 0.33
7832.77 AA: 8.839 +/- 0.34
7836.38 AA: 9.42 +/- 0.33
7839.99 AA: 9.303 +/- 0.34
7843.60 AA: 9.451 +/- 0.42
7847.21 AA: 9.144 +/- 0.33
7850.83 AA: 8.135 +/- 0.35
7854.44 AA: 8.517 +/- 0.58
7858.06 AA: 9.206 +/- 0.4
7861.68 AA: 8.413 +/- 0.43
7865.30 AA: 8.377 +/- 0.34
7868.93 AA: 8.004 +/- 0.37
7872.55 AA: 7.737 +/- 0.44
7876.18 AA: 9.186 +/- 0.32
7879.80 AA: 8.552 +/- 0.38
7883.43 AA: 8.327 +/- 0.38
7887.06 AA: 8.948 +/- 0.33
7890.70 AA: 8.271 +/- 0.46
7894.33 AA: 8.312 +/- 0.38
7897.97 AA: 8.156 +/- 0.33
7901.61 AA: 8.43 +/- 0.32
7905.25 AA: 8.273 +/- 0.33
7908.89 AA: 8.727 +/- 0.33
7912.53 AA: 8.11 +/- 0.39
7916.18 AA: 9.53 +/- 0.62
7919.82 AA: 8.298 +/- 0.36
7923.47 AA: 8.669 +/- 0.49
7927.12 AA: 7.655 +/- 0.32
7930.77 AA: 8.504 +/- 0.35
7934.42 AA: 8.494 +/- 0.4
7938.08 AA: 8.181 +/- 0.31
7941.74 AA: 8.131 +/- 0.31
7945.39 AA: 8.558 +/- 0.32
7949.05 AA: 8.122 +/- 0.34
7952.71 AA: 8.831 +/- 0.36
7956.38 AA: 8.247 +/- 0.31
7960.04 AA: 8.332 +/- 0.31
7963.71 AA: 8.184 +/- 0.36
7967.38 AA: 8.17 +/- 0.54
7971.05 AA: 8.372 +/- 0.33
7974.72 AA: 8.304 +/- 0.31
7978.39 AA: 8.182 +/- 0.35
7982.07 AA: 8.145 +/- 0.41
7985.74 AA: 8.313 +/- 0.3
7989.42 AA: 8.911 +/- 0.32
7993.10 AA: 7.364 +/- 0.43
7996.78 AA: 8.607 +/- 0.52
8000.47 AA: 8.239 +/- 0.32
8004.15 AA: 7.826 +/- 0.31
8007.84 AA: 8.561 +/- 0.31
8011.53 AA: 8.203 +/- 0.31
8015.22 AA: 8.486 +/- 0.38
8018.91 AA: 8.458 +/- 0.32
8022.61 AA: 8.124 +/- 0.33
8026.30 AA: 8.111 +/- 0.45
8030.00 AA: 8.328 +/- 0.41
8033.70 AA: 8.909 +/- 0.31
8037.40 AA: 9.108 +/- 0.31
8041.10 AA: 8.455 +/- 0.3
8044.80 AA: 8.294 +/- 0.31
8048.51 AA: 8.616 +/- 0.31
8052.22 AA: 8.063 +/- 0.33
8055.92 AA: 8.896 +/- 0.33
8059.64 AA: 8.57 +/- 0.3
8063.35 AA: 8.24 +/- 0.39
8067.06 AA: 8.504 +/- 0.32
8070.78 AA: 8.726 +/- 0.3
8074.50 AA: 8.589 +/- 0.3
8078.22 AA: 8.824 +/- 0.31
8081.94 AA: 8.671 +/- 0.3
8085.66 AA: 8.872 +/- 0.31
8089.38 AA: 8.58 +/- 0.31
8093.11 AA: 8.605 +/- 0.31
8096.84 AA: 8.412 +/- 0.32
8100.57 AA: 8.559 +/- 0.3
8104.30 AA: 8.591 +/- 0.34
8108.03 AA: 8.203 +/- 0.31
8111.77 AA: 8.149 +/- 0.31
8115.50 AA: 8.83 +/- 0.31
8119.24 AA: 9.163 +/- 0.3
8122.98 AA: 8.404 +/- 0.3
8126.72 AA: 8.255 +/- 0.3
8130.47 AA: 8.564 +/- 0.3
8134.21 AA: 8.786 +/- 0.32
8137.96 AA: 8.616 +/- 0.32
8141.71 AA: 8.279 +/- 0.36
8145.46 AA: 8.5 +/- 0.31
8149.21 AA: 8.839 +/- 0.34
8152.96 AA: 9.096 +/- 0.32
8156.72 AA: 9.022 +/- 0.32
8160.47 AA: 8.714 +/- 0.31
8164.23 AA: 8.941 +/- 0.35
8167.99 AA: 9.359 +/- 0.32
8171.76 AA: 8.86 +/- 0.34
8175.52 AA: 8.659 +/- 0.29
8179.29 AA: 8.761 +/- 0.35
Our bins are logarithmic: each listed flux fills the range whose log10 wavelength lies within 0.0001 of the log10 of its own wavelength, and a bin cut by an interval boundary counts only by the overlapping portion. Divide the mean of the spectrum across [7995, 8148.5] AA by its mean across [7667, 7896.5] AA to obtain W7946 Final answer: 0.97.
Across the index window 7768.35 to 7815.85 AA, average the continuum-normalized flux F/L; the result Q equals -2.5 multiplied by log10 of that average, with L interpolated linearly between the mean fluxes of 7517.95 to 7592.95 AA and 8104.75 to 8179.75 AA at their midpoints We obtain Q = 0.02 mag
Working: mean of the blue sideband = 8.93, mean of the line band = 8.66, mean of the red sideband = 8.7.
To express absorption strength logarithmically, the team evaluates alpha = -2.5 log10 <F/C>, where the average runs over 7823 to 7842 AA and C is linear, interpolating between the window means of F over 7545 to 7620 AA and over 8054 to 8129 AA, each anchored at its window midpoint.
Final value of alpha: -0.062 mag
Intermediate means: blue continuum 8.79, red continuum 8.58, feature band 9.2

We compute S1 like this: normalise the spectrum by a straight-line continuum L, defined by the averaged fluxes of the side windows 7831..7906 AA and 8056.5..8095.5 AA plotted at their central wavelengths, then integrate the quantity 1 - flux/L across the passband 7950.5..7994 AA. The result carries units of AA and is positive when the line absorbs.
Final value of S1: 1.6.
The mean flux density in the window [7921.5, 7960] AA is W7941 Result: 8.34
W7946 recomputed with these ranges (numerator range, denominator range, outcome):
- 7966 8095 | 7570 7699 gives 0.97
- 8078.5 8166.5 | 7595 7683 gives 1.00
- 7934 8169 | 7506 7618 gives 0.96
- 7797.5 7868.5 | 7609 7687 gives 1.02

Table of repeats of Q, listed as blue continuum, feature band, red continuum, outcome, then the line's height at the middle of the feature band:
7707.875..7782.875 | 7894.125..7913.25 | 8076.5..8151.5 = 0.053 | 8.76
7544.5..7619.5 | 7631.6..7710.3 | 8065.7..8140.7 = 0.010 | 8.76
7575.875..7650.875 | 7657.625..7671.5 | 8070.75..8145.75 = -0.038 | 8.62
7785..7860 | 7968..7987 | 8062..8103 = 0.057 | 8.7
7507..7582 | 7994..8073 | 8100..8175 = 0.038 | 8.73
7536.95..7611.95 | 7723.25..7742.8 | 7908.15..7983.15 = -0.046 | 8.62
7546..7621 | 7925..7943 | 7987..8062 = 0.036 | 8.48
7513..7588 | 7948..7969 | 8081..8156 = 0.049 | 8.7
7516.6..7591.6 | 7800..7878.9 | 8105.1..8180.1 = 0.007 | 8.83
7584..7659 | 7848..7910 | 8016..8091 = 0.014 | 8.57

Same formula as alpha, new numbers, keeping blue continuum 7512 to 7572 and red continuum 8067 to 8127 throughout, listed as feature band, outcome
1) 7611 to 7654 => 0.06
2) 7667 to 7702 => 0.02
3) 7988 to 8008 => 0.06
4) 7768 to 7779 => 0.04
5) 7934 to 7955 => 0.04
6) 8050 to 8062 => 0.02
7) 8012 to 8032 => 0.05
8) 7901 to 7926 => 0.02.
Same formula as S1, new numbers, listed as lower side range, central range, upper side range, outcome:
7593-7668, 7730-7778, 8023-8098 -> -1.5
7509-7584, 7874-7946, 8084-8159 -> 2.3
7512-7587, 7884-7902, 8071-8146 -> 0.6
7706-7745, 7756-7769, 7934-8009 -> -0.3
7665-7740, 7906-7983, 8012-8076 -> 2.0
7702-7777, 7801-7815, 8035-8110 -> 0.2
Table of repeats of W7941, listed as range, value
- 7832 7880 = 8.74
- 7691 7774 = 8.89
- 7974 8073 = 8.39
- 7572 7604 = 8.66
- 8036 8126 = 8.57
